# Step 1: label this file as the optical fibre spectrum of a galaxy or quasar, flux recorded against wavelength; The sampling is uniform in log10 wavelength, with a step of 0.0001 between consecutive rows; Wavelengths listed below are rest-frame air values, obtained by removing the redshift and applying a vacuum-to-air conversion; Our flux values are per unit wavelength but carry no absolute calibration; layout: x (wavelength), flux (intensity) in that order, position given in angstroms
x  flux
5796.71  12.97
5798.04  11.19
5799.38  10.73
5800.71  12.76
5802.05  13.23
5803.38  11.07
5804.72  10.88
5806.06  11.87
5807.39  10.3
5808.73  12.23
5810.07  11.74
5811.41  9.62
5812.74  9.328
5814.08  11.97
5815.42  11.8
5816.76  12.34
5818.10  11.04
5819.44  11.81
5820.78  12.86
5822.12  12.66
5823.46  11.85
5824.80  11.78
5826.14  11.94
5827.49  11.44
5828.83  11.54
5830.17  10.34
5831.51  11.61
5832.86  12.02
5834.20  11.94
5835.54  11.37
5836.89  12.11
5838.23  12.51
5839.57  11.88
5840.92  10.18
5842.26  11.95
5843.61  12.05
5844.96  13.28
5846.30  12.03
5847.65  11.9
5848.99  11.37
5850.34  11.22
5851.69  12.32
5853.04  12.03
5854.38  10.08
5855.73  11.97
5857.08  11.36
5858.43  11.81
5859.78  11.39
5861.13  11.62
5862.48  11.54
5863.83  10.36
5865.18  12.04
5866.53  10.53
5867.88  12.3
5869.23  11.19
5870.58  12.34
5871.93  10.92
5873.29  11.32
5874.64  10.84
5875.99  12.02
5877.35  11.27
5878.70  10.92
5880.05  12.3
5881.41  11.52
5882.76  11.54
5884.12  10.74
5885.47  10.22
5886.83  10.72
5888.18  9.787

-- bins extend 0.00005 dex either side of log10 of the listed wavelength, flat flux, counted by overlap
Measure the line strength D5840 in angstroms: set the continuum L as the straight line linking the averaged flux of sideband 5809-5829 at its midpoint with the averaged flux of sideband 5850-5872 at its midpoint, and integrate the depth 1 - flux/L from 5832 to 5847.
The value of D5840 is -0.51 angstroms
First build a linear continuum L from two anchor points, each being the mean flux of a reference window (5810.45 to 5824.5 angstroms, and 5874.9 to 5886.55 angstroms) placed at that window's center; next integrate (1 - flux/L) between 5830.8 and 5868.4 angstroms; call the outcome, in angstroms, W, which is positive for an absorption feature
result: -0.85 angstroms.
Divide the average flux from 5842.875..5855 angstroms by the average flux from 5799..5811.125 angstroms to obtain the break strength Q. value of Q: 1.0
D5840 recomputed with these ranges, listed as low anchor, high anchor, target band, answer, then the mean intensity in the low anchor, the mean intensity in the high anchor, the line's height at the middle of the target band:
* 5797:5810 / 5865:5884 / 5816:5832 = -0.3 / 11.6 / 11.5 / 11.6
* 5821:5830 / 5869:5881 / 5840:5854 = -0.1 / 11.8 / 11.5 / 11.7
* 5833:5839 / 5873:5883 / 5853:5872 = 0.4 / 12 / 11.5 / 11.7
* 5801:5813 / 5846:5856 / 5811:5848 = -0.9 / 11.3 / 11.6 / 11.4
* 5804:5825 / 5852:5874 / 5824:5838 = -0.2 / 11.5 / 11.4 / 11.5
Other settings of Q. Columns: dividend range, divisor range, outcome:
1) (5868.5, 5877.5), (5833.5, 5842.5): 0.98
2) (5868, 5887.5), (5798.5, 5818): 0.99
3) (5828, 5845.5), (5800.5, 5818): 1.03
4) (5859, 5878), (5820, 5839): 0.96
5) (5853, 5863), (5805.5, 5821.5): 1.00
